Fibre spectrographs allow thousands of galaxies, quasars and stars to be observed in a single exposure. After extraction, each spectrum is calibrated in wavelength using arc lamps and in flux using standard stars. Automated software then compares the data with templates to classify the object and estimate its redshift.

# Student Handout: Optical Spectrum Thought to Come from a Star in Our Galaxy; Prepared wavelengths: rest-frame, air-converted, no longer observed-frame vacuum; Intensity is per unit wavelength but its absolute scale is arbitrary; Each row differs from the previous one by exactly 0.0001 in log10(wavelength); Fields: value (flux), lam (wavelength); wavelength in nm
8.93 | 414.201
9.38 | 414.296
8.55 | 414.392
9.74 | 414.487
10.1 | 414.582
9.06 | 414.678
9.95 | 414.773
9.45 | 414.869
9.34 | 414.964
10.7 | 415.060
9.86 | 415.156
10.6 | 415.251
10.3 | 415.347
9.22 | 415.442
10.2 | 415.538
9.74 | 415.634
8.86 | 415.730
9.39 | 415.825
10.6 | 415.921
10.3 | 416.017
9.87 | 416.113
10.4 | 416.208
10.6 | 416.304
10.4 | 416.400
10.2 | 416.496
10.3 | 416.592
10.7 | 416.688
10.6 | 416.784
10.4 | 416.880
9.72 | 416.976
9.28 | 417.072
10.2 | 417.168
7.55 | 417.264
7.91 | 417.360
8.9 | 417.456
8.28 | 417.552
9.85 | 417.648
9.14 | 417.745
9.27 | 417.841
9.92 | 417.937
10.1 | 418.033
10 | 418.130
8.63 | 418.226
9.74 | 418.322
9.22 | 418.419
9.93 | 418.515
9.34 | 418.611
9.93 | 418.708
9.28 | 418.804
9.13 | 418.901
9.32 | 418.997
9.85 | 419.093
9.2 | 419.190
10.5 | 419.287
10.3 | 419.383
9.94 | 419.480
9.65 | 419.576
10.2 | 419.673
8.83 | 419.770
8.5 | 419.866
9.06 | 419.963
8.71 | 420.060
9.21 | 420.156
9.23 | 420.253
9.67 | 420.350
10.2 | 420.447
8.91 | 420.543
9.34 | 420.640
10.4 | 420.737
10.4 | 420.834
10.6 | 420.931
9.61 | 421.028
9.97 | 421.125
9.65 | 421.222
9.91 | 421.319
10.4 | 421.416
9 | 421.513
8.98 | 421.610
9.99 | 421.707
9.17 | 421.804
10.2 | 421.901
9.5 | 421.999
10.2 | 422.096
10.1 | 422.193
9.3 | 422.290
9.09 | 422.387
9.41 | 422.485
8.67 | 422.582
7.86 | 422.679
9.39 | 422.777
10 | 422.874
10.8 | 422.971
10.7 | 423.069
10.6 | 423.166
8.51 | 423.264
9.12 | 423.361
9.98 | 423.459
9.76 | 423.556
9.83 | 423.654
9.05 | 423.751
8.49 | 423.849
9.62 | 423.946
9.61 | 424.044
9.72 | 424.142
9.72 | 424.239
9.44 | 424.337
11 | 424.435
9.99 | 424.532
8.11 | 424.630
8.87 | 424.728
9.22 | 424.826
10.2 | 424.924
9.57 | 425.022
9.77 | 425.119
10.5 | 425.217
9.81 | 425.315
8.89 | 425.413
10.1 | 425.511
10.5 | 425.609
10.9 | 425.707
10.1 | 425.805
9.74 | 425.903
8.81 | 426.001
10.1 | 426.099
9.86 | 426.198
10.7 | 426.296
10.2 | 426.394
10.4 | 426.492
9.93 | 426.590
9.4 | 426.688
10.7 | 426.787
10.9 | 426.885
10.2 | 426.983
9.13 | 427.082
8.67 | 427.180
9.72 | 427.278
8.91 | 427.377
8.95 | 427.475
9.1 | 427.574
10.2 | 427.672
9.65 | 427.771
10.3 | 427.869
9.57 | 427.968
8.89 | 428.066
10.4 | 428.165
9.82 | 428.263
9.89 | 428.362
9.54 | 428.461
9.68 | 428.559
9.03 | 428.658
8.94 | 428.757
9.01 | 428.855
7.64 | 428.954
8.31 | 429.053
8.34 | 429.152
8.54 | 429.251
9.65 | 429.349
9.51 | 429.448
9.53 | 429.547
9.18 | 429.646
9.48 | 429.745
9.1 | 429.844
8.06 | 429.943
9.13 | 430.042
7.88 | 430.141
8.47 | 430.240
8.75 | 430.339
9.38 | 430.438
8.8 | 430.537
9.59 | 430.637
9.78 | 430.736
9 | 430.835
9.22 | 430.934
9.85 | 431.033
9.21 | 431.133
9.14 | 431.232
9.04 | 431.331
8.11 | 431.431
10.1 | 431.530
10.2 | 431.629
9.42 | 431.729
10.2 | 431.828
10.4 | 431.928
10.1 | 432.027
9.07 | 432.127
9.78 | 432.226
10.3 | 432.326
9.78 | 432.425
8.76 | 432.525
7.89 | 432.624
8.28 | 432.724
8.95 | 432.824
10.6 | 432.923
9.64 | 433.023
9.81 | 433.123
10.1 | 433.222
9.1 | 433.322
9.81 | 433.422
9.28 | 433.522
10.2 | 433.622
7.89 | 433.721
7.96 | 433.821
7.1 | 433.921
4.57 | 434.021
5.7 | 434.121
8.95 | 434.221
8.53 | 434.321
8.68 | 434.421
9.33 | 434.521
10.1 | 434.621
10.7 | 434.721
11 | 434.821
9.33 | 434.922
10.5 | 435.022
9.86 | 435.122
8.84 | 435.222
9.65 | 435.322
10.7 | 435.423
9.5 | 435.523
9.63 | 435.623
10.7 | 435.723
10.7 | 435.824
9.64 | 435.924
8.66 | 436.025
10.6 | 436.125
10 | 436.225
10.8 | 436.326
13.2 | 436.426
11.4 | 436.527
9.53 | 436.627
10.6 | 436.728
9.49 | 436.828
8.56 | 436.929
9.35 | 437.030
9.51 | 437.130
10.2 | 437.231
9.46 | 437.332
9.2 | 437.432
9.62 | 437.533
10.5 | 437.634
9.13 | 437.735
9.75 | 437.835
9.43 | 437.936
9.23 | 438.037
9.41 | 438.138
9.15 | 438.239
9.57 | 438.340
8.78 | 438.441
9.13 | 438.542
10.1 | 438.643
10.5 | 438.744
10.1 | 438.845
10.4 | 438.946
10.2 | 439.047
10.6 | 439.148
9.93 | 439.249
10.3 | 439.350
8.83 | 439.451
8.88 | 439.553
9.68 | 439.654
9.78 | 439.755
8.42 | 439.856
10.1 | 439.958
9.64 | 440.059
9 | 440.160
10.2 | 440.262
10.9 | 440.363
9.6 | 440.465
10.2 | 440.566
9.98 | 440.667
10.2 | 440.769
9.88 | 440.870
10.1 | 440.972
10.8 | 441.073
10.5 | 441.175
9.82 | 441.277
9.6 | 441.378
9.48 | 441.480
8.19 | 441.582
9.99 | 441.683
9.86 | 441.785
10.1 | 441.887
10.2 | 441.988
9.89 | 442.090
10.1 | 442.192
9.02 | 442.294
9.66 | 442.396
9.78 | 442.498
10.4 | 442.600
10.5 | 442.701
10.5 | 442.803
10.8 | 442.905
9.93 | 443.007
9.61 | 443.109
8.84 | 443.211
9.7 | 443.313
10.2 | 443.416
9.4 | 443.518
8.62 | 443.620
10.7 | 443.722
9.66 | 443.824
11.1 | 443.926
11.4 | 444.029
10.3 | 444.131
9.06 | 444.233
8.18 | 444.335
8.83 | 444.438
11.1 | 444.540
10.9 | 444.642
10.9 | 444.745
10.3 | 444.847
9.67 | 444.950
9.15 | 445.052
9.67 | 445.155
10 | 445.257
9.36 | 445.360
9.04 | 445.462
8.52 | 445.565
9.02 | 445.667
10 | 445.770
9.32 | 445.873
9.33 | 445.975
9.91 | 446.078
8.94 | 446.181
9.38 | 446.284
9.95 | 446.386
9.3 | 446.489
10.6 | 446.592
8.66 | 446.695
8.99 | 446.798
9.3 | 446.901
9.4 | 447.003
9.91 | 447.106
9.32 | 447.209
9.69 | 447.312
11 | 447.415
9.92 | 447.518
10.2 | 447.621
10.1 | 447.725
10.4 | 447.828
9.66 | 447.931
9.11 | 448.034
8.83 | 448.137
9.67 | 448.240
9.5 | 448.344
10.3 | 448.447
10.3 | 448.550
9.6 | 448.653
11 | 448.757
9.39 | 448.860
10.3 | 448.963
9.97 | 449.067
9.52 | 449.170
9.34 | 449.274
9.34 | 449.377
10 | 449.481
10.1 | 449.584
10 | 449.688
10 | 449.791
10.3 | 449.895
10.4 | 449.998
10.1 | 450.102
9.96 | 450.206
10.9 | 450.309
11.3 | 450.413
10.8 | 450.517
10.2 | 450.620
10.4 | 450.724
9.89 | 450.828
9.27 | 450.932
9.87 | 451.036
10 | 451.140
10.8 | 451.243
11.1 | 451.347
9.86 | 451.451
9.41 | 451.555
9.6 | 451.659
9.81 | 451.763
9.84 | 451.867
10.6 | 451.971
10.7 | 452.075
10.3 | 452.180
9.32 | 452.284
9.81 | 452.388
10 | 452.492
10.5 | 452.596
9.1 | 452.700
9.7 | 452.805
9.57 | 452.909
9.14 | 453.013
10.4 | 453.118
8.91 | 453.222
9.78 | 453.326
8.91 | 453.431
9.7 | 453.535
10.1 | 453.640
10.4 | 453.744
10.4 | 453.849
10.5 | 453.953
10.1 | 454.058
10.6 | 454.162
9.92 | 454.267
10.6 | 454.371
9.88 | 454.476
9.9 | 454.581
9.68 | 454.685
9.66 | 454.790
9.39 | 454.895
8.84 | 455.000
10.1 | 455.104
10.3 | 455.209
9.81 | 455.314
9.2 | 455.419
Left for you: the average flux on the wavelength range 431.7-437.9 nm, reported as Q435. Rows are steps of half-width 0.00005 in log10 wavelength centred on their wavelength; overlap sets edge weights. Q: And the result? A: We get 9.53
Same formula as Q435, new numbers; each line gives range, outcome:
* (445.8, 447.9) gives 9.68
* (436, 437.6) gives 10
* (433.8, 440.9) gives 9.63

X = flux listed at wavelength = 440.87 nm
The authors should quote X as 9.88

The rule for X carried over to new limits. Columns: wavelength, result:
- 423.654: 9.83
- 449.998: 10.4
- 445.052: 9.15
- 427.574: 9.1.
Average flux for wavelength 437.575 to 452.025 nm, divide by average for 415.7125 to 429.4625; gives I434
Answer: 1.0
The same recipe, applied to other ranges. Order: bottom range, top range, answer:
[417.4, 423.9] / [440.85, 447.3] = 1.02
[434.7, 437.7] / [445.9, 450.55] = 0.98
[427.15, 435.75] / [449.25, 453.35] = 1.08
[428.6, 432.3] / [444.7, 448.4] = 1.05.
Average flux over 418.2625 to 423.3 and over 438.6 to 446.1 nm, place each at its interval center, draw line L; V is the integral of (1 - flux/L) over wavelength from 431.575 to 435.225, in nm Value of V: 0.20 nm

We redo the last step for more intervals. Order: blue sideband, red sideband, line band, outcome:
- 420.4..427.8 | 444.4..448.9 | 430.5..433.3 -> 0.07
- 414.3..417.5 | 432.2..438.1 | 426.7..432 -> 0.14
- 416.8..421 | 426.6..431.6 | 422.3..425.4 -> -0.05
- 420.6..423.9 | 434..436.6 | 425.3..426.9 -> -0.06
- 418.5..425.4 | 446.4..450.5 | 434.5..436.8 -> -0.11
